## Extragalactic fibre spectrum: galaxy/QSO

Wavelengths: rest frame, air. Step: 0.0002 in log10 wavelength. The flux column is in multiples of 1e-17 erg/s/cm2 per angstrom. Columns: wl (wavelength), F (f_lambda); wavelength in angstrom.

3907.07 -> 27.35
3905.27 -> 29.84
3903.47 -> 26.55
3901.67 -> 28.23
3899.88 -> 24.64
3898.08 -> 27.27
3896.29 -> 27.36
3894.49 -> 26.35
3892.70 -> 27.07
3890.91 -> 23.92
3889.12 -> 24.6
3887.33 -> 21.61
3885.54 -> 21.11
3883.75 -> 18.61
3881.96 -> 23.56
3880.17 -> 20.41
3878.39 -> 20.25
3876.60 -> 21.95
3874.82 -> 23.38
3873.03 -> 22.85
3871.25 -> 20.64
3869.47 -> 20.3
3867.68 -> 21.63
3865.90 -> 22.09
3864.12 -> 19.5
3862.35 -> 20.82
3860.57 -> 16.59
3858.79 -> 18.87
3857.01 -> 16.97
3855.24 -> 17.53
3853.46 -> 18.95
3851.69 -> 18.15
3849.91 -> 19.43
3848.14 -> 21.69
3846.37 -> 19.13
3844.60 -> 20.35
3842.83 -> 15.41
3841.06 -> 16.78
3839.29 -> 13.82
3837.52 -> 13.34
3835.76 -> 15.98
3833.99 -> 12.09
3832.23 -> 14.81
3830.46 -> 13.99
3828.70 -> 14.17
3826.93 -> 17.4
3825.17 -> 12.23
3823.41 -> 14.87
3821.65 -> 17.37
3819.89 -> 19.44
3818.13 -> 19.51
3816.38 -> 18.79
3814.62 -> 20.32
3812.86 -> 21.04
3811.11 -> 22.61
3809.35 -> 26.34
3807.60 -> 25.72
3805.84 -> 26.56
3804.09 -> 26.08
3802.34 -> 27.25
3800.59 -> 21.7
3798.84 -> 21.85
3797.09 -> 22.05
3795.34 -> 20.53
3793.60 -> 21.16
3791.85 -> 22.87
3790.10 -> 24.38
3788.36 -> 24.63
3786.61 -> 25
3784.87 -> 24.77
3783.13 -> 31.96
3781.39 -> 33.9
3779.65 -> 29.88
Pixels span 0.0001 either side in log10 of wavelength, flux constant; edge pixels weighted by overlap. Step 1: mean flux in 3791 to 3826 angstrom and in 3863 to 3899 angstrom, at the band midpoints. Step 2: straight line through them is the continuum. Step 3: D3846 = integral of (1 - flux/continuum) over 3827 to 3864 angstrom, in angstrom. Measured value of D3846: 8.5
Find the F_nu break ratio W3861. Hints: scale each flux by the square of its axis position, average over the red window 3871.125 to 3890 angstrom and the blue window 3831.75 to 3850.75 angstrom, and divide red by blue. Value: 1.33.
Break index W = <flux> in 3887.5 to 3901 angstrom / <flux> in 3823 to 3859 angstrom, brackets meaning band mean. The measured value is 1.6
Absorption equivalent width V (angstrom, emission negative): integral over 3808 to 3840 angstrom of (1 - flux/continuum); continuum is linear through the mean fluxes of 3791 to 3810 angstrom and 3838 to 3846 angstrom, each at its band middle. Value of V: 4.2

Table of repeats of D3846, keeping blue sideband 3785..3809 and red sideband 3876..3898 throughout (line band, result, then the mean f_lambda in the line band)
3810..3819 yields 1.2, 20.6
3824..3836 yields 4.7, 14.3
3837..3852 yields 3.8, 17.6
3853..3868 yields 2.8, 19.1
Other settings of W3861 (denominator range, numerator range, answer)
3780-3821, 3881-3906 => 1.10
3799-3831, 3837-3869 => 0.93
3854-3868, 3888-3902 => 1.38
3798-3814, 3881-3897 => 1.02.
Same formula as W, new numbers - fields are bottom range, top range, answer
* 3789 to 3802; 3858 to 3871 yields 0.90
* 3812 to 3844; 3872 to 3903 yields 1.46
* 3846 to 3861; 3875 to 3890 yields 1.16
